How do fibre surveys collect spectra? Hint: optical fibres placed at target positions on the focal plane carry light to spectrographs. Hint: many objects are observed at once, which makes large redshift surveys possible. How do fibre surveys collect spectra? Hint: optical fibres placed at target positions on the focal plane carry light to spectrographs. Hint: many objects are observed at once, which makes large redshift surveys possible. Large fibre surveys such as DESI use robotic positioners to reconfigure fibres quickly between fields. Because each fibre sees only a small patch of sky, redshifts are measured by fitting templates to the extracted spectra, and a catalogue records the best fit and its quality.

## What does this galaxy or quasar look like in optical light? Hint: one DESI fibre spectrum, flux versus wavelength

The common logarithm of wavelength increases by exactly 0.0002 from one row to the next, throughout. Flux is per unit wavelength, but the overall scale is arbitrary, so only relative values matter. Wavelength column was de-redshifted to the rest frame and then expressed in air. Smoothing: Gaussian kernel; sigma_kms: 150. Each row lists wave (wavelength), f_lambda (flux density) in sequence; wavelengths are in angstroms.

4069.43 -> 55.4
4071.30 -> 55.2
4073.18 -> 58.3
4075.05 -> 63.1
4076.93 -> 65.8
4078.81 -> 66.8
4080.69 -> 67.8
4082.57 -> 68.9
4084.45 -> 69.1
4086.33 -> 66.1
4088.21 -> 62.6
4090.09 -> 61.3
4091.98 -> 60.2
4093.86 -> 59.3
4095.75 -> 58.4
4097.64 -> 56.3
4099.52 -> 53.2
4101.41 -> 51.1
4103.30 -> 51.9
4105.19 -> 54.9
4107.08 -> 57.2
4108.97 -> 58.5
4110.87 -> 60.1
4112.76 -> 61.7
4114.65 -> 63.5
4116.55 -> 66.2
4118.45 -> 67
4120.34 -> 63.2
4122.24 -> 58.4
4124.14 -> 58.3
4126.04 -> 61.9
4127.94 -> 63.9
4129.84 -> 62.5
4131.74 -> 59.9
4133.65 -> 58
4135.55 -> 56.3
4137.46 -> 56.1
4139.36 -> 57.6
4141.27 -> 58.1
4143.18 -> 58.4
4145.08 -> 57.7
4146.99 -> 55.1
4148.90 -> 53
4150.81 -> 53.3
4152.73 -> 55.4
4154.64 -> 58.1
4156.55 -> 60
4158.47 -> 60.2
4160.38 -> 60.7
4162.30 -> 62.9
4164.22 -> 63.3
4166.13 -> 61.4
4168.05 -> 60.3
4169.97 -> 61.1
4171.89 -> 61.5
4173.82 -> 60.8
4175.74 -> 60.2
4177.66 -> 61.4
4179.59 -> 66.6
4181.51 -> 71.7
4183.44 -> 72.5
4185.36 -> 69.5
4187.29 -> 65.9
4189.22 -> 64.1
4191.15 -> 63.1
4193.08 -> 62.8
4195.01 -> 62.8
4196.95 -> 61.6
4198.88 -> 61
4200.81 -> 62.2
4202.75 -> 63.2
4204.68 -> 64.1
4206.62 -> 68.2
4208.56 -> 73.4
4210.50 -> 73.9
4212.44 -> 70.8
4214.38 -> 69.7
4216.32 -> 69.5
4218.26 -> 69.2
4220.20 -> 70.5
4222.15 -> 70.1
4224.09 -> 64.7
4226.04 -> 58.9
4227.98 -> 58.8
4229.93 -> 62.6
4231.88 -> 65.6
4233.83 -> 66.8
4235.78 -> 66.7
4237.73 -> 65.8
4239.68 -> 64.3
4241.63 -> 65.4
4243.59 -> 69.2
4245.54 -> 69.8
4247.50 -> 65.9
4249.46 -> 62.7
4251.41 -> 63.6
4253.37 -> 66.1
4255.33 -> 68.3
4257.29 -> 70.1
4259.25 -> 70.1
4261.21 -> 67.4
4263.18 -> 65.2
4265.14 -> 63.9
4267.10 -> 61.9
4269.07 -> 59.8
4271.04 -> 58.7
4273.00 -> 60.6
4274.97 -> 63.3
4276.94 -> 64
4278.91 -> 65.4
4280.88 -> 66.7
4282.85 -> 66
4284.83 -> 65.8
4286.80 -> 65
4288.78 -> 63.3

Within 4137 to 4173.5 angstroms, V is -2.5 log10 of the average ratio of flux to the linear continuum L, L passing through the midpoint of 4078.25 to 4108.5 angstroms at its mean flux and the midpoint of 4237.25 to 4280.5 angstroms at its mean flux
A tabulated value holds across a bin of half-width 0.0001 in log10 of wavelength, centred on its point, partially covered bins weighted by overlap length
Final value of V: 0.06 mag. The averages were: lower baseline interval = 60.2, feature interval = 58.7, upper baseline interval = 65.1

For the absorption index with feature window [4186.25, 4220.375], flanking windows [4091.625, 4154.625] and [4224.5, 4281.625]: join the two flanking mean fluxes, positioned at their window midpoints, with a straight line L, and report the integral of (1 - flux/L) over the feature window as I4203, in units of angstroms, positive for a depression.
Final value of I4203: -2.2 angstroms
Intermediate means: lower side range 58.4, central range 66.4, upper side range 64.7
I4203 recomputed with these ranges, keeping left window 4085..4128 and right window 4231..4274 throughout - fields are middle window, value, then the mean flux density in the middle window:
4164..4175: 0.2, 61.3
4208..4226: -1.6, 69.5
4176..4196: -1.0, 65.8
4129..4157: 1.8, 57.2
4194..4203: 0.2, 62.1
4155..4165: 0.1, 61.2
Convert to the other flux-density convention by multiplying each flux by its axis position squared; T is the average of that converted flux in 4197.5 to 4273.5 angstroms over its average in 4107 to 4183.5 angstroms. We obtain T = 1.1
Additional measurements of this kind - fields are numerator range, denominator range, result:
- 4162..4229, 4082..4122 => 1.13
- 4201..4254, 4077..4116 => 1.17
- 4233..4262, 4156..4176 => 1.14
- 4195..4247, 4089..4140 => 1.18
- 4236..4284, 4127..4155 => 1.20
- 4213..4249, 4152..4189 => 1.08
